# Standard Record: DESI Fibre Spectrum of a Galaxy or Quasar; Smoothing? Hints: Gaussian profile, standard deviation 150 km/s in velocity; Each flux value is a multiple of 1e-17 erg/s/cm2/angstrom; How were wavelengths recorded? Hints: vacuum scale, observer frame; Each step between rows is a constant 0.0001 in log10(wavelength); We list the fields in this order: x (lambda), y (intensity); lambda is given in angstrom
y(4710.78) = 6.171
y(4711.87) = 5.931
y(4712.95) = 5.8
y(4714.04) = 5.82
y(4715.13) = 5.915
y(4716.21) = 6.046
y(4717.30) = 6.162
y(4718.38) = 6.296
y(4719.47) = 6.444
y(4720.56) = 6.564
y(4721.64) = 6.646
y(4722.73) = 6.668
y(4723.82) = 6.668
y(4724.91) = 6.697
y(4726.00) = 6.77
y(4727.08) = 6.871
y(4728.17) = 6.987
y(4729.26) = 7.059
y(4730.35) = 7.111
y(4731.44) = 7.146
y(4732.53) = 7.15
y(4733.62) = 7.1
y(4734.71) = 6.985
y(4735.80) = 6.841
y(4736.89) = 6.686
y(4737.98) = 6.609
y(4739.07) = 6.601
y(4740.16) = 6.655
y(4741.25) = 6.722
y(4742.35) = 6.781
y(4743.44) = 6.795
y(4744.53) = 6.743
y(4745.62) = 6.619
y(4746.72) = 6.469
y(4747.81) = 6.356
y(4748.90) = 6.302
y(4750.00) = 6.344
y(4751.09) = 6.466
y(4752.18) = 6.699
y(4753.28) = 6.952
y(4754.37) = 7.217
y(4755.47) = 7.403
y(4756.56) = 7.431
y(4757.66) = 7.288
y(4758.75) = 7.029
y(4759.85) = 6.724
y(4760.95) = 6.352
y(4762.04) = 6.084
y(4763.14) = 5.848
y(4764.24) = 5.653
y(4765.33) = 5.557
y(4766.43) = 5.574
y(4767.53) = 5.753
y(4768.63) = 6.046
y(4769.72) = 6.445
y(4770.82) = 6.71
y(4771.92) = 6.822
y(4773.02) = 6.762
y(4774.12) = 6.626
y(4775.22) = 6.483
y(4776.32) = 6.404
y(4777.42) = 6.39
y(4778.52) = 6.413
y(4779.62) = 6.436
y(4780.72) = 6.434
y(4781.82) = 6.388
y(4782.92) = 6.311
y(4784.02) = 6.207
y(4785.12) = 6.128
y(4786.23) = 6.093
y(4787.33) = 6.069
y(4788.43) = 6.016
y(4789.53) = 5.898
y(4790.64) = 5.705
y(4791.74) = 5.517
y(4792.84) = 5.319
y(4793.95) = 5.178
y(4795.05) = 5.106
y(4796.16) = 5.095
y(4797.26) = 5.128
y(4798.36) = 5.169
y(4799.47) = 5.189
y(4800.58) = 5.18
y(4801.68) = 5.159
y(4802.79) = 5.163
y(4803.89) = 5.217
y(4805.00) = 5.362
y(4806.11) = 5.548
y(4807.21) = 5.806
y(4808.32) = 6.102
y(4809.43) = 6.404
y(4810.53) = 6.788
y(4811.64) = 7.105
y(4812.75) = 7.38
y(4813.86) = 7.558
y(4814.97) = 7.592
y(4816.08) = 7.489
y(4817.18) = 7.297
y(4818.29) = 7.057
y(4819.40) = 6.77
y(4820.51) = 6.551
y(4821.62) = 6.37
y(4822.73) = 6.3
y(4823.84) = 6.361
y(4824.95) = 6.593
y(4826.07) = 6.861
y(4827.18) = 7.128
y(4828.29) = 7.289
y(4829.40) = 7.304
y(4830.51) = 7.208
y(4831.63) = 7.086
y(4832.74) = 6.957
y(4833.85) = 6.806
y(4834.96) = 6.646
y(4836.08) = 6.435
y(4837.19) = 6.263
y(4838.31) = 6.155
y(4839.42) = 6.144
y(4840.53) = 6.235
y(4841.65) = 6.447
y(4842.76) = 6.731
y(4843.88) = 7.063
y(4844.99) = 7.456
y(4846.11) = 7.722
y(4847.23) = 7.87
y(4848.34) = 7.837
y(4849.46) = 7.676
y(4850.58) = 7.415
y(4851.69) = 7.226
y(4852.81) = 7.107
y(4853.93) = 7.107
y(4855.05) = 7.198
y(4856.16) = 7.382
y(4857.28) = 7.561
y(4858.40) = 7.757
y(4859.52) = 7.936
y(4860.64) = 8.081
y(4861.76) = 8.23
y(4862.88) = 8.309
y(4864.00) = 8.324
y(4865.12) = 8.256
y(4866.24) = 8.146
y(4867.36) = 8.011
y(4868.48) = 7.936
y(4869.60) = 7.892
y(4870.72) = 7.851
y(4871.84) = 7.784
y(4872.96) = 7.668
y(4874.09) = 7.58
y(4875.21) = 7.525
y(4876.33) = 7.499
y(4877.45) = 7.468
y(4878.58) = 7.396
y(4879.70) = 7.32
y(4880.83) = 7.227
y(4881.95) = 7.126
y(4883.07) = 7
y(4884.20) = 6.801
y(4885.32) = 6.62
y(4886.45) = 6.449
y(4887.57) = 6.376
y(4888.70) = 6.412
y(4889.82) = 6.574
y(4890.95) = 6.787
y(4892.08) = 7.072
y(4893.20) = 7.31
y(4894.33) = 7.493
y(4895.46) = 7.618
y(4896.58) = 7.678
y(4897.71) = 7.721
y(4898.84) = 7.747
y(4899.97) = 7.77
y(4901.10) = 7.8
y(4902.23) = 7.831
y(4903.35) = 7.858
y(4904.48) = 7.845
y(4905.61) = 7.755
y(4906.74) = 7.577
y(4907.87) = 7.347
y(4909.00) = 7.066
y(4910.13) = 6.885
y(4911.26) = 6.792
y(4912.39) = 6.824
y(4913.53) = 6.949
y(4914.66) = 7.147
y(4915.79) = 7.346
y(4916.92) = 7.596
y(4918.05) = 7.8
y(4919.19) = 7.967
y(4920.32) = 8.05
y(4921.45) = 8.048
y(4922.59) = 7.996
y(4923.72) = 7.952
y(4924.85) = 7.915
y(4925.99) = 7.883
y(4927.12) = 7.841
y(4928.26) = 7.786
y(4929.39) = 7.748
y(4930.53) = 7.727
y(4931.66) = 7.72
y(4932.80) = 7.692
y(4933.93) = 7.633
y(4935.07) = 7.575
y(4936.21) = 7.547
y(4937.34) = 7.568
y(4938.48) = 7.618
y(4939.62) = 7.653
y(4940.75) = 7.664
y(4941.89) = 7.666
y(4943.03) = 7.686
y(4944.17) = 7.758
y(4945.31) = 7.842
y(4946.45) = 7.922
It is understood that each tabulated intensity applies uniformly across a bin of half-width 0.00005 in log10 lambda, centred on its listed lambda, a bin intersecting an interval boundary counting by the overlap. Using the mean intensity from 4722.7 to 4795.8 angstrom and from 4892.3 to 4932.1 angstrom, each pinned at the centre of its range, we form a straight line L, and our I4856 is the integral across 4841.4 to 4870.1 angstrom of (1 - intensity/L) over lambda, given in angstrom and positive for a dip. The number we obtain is -1.9 angstrom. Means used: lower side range 6.47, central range 7.65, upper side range 7.61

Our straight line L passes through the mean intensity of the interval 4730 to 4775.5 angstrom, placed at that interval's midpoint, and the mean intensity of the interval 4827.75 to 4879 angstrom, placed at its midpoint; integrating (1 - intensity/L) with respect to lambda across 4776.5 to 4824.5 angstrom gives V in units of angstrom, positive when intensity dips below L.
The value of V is 6.0 angstrom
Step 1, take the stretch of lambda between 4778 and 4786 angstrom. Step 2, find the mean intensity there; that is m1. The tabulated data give 6.32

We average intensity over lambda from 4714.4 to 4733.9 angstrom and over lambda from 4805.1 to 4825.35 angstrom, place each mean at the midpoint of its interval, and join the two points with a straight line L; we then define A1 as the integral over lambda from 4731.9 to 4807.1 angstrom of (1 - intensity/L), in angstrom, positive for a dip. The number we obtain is 5.10 angstrom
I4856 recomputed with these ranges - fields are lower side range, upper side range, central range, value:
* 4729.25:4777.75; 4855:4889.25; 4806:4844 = 2.2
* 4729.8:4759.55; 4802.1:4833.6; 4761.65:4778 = 1.4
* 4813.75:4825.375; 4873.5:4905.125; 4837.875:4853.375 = -0.1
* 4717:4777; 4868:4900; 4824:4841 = 0.7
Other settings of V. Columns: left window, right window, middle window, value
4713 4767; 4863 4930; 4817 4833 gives 0.51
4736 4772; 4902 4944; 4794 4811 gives 3.40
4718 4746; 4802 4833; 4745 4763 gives 0.09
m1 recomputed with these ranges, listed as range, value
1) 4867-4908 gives 7.4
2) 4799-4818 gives 6.27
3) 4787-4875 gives 6.8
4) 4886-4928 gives 7.44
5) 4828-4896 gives 7.28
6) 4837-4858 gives 7.1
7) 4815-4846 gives 6.81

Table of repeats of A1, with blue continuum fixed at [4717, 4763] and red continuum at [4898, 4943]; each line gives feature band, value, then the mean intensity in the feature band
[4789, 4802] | 3.17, 5.3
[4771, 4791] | 1.78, 6.32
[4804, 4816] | 0.91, 6.55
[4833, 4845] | 1.12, 6.55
